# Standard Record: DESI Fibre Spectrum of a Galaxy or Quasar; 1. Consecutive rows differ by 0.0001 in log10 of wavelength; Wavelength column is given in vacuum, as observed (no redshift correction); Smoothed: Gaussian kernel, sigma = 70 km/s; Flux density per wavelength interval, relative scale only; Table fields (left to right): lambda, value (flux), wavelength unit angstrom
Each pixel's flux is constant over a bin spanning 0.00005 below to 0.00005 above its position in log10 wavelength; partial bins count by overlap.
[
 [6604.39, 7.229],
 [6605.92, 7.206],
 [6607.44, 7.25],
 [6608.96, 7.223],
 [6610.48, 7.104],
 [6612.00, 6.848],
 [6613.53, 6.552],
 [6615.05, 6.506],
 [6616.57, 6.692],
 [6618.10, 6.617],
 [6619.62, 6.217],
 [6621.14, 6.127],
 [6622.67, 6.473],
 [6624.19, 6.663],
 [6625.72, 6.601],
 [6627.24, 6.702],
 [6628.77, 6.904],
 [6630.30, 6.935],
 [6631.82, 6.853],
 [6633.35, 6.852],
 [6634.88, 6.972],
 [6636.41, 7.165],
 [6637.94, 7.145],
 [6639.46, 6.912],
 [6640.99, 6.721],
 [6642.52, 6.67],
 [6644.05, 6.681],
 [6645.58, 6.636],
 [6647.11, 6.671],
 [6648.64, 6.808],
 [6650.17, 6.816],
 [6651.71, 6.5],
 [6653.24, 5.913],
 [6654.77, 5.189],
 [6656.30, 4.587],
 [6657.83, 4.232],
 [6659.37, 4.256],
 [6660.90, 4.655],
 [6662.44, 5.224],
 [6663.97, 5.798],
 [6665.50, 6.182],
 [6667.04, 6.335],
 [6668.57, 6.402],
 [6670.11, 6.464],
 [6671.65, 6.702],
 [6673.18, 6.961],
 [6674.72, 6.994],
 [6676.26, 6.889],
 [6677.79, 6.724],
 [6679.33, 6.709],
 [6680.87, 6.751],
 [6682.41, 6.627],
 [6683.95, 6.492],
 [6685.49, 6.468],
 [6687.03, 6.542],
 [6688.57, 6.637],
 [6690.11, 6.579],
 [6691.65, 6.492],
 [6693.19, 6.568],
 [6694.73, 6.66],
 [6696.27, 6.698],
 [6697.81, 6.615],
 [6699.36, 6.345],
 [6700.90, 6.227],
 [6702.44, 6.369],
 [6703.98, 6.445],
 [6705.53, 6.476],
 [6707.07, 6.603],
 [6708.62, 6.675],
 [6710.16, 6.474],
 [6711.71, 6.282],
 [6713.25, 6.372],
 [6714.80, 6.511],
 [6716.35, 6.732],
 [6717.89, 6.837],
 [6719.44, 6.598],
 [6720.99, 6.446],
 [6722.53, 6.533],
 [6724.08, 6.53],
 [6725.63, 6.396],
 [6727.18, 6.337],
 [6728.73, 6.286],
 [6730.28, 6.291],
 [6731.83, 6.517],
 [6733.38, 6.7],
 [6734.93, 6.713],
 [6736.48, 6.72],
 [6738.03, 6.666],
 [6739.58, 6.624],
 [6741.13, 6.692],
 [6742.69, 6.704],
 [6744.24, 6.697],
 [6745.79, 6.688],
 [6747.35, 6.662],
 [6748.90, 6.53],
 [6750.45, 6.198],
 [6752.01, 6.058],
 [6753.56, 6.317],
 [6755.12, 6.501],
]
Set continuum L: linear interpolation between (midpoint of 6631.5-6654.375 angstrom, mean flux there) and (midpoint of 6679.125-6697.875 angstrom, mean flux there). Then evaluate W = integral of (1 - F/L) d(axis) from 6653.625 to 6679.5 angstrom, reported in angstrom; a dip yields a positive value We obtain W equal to 3.0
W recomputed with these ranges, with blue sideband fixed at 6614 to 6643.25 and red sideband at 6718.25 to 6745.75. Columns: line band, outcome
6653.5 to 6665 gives 3.0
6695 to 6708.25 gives 0.3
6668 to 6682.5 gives -0.2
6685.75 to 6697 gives 0.1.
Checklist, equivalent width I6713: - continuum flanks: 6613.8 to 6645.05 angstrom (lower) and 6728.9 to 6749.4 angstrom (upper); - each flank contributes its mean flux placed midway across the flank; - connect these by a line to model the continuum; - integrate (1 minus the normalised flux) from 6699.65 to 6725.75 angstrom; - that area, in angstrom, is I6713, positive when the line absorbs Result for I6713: 0.6 angstrom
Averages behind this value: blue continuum 6.72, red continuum 6.62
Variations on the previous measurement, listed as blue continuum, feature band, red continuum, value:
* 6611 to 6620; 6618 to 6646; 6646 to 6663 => -2.7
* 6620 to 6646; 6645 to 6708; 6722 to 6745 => 3.7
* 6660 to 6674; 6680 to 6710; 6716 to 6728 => -1.1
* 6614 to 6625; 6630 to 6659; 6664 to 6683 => 0.6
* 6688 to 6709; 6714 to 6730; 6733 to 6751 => 0.2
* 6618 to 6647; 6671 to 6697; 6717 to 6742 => -0.1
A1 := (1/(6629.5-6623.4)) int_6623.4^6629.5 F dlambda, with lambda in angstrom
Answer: 6.72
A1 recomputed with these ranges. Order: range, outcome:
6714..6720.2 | 6.66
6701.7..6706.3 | 6.43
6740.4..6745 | 6.69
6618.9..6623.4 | 6.27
